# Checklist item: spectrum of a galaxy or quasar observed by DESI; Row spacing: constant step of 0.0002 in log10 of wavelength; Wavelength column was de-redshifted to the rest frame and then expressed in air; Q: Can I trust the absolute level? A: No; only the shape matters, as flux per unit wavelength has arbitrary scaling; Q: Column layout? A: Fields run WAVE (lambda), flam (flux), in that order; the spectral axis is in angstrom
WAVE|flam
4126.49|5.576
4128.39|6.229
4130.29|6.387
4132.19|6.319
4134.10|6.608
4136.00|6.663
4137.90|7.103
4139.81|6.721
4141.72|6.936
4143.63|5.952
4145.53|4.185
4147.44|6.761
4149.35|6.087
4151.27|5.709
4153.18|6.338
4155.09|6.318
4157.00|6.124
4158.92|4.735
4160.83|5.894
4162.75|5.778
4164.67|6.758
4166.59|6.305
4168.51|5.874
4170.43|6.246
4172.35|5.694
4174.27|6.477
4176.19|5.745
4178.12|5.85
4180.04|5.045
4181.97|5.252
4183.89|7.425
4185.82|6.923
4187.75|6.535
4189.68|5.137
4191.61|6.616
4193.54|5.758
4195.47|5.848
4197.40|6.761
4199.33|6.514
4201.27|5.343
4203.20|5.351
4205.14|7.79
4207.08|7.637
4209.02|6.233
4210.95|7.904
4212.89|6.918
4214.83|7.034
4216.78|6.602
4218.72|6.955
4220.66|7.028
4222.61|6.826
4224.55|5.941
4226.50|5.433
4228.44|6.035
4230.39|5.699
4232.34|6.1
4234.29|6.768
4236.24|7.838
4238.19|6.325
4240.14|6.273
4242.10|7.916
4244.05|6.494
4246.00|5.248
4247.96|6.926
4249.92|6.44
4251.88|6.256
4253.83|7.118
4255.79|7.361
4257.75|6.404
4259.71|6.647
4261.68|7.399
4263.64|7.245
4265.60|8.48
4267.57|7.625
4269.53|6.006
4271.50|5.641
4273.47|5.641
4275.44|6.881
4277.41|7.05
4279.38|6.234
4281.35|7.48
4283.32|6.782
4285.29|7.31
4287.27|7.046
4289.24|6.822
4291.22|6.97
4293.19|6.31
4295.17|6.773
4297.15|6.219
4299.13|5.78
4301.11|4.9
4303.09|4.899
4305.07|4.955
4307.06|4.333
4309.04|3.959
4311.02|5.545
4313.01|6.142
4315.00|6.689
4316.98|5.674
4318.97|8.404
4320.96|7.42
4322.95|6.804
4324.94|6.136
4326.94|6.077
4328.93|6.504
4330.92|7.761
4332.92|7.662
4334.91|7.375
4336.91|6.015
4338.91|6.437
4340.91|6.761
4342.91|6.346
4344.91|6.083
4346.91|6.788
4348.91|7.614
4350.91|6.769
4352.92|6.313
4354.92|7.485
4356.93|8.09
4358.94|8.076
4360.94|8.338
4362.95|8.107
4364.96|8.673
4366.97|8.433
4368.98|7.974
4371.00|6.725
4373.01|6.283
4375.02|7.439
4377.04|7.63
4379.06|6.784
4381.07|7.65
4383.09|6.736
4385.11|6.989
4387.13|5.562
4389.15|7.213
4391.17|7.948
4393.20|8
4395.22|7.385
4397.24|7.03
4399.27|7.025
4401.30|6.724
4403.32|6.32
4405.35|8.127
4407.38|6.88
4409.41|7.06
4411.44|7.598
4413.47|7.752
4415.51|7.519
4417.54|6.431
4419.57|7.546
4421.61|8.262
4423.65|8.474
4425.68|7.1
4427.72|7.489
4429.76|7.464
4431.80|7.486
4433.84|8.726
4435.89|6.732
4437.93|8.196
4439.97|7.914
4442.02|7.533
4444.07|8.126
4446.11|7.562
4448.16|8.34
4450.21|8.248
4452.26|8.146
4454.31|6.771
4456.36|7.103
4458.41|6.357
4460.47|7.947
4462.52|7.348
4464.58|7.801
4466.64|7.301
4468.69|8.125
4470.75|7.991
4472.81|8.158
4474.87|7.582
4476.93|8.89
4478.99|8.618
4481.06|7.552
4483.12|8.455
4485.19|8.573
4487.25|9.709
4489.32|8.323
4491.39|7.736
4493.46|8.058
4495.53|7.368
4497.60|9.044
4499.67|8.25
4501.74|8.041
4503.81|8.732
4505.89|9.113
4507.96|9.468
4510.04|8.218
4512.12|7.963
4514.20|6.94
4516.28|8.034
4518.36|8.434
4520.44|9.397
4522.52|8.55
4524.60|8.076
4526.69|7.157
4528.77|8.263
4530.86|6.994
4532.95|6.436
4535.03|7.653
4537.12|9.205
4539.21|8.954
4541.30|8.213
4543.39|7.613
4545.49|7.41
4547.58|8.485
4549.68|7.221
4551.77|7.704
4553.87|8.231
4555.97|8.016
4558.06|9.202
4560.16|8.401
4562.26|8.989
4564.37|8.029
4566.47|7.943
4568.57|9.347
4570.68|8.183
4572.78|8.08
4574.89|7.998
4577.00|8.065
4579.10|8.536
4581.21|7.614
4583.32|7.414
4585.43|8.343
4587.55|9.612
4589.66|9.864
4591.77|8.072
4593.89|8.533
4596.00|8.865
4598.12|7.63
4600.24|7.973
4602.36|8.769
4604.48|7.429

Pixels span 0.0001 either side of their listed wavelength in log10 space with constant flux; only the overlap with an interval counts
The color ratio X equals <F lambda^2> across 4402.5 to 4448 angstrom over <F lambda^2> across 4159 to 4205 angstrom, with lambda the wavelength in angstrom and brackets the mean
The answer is 1.40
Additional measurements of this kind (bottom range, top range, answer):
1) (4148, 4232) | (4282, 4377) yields 1.15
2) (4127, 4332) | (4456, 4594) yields 1.46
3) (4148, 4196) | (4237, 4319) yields 1.12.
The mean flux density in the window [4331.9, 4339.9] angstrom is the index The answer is 6.87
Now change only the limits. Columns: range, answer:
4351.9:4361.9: 7.66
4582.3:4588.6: 8.45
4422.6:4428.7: 7.7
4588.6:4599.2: 8.59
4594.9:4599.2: 8.25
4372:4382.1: 7.16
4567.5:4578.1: 8.34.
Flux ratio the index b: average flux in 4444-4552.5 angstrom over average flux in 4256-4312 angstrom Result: 1.3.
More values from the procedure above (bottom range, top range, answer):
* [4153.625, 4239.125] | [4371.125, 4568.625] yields 1.24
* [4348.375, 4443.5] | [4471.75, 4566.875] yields 1.10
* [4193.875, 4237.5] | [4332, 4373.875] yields 1.11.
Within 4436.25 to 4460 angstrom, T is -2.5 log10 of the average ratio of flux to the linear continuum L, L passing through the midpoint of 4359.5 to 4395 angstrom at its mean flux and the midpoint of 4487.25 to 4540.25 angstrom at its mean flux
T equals 0.03 mag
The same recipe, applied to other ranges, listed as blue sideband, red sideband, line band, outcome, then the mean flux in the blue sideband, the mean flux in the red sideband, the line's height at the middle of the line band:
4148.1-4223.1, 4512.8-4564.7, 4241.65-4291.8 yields -0.018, 6.29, 8.06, 6.7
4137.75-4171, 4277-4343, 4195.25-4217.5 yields -0.086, 6.07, 6.39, 6.18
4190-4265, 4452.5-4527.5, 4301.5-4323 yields 0.213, 6.6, 8.09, 7.08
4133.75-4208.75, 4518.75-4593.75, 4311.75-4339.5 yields 0.033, 6.17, 8.21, 6.99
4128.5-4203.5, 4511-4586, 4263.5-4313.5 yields 0.081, 6.11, 8.09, 6.74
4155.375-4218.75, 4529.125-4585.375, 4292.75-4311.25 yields 0.268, 6.27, 8.08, 6.83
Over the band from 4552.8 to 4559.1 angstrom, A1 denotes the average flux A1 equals 8.48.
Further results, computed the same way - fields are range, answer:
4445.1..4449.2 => 7.95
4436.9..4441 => 8.06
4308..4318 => 5.61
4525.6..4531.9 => 7.47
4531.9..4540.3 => 8.07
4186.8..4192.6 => 6.09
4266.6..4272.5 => 6.42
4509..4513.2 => 8.07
